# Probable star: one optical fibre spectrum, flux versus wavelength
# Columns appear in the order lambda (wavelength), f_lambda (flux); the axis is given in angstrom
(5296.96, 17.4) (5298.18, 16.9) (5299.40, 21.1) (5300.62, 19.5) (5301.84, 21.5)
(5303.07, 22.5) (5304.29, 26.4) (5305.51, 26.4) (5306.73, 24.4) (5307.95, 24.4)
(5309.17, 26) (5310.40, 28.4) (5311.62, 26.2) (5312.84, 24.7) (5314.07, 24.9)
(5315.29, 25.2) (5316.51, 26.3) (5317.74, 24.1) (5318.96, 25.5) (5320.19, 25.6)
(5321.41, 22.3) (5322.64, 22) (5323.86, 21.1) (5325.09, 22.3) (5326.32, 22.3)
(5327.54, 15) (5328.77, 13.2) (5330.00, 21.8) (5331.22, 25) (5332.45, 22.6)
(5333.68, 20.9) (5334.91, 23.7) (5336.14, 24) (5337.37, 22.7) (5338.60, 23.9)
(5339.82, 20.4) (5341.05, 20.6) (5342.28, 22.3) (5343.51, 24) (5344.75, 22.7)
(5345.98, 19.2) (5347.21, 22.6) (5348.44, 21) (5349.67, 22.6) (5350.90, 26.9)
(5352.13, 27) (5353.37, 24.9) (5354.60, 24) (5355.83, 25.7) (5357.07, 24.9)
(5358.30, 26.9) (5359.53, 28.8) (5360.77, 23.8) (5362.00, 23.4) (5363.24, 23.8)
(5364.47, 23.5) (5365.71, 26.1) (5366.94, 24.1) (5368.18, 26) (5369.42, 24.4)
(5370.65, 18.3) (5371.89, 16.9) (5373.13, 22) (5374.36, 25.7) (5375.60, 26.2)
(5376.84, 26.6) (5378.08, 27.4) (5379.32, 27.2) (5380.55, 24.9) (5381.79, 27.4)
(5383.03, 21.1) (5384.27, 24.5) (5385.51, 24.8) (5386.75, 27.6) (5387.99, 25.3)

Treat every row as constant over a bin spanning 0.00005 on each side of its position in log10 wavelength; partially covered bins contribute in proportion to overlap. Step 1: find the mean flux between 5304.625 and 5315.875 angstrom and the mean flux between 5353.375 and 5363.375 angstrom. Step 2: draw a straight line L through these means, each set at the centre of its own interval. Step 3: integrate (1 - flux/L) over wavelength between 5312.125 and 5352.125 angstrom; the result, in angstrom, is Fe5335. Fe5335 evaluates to 4.5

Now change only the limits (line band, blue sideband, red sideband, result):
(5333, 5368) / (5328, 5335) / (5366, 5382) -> -2.06 angstrom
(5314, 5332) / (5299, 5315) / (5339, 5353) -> 1.03 angstrom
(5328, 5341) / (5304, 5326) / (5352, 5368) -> 1.67 angstrom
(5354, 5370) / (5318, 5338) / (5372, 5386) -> -0.73 angstrom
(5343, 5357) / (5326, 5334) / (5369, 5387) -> -1.24 angstrom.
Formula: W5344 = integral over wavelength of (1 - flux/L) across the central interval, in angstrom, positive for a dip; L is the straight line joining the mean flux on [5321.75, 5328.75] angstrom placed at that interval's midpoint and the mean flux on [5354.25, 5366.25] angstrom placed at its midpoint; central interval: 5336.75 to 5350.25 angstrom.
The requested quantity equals 0.4 angstrom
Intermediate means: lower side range 20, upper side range 25.1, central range 22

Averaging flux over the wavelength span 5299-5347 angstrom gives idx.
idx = 23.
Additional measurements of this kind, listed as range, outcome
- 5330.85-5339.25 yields 23.2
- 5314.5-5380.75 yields 23.4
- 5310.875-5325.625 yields 24.2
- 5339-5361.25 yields 23.8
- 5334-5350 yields 22.3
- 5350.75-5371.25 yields 24.8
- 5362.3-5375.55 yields 23.2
